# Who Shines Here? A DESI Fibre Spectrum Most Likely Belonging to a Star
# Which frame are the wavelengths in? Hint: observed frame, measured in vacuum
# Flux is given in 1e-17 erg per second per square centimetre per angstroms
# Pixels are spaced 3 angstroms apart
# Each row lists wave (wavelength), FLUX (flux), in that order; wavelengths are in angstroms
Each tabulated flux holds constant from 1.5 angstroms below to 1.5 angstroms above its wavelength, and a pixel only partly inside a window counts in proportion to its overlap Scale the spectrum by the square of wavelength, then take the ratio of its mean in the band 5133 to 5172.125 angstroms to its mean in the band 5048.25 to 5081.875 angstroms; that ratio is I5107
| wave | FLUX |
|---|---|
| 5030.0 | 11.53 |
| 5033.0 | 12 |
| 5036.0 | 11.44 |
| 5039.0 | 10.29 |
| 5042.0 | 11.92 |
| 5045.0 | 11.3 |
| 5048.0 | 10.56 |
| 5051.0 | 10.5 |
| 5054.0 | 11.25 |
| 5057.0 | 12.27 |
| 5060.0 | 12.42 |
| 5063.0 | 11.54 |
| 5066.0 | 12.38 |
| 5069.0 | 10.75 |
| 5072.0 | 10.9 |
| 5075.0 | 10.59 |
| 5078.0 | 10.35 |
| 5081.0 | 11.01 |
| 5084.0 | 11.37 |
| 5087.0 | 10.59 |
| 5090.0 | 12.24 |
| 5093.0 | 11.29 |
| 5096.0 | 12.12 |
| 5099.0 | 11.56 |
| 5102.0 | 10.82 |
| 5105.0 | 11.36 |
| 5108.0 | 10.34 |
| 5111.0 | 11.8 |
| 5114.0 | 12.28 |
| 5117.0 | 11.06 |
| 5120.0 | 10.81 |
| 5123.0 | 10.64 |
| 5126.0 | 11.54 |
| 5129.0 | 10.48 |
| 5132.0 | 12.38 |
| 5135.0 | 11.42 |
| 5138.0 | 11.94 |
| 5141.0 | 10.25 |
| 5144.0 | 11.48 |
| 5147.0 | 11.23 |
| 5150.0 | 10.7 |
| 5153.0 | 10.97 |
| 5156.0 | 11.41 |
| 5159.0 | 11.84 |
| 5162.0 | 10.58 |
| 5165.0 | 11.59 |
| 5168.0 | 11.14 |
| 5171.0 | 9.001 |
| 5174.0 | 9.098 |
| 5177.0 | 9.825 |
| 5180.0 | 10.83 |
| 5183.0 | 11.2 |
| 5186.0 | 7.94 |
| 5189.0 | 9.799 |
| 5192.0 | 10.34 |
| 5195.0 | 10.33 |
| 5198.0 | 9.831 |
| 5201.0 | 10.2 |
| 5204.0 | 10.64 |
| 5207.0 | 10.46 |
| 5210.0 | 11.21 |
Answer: 1.0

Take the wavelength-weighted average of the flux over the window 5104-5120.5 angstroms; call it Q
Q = 11.3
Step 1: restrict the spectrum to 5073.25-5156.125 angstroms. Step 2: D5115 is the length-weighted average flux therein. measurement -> 11.2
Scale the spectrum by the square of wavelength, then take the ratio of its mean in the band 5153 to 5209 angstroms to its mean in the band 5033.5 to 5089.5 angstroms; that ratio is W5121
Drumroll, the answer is 0.97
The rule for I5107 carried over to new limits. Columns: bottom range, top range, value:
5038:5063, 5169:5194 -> 0.91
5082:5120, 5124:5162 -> 1.01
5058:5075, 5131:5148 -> 1.02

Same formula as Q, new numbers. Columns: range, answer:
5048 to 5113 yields 11.3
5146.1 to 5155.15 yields 11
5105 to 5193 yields 10.8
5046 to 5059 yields 11.2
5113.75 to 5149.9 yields 11.2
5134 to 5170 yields 11.2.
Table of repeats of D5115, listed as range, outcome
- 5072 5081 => 10.6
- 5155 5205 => 10.3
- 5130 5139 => 11.8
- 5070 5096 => 11.1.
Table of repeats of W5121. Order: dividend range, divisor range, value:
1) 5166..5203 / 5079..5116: 0.91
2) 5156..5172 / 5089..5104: 0.97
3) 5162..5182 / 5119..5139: 0.93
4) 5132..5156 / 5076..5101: 1.02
